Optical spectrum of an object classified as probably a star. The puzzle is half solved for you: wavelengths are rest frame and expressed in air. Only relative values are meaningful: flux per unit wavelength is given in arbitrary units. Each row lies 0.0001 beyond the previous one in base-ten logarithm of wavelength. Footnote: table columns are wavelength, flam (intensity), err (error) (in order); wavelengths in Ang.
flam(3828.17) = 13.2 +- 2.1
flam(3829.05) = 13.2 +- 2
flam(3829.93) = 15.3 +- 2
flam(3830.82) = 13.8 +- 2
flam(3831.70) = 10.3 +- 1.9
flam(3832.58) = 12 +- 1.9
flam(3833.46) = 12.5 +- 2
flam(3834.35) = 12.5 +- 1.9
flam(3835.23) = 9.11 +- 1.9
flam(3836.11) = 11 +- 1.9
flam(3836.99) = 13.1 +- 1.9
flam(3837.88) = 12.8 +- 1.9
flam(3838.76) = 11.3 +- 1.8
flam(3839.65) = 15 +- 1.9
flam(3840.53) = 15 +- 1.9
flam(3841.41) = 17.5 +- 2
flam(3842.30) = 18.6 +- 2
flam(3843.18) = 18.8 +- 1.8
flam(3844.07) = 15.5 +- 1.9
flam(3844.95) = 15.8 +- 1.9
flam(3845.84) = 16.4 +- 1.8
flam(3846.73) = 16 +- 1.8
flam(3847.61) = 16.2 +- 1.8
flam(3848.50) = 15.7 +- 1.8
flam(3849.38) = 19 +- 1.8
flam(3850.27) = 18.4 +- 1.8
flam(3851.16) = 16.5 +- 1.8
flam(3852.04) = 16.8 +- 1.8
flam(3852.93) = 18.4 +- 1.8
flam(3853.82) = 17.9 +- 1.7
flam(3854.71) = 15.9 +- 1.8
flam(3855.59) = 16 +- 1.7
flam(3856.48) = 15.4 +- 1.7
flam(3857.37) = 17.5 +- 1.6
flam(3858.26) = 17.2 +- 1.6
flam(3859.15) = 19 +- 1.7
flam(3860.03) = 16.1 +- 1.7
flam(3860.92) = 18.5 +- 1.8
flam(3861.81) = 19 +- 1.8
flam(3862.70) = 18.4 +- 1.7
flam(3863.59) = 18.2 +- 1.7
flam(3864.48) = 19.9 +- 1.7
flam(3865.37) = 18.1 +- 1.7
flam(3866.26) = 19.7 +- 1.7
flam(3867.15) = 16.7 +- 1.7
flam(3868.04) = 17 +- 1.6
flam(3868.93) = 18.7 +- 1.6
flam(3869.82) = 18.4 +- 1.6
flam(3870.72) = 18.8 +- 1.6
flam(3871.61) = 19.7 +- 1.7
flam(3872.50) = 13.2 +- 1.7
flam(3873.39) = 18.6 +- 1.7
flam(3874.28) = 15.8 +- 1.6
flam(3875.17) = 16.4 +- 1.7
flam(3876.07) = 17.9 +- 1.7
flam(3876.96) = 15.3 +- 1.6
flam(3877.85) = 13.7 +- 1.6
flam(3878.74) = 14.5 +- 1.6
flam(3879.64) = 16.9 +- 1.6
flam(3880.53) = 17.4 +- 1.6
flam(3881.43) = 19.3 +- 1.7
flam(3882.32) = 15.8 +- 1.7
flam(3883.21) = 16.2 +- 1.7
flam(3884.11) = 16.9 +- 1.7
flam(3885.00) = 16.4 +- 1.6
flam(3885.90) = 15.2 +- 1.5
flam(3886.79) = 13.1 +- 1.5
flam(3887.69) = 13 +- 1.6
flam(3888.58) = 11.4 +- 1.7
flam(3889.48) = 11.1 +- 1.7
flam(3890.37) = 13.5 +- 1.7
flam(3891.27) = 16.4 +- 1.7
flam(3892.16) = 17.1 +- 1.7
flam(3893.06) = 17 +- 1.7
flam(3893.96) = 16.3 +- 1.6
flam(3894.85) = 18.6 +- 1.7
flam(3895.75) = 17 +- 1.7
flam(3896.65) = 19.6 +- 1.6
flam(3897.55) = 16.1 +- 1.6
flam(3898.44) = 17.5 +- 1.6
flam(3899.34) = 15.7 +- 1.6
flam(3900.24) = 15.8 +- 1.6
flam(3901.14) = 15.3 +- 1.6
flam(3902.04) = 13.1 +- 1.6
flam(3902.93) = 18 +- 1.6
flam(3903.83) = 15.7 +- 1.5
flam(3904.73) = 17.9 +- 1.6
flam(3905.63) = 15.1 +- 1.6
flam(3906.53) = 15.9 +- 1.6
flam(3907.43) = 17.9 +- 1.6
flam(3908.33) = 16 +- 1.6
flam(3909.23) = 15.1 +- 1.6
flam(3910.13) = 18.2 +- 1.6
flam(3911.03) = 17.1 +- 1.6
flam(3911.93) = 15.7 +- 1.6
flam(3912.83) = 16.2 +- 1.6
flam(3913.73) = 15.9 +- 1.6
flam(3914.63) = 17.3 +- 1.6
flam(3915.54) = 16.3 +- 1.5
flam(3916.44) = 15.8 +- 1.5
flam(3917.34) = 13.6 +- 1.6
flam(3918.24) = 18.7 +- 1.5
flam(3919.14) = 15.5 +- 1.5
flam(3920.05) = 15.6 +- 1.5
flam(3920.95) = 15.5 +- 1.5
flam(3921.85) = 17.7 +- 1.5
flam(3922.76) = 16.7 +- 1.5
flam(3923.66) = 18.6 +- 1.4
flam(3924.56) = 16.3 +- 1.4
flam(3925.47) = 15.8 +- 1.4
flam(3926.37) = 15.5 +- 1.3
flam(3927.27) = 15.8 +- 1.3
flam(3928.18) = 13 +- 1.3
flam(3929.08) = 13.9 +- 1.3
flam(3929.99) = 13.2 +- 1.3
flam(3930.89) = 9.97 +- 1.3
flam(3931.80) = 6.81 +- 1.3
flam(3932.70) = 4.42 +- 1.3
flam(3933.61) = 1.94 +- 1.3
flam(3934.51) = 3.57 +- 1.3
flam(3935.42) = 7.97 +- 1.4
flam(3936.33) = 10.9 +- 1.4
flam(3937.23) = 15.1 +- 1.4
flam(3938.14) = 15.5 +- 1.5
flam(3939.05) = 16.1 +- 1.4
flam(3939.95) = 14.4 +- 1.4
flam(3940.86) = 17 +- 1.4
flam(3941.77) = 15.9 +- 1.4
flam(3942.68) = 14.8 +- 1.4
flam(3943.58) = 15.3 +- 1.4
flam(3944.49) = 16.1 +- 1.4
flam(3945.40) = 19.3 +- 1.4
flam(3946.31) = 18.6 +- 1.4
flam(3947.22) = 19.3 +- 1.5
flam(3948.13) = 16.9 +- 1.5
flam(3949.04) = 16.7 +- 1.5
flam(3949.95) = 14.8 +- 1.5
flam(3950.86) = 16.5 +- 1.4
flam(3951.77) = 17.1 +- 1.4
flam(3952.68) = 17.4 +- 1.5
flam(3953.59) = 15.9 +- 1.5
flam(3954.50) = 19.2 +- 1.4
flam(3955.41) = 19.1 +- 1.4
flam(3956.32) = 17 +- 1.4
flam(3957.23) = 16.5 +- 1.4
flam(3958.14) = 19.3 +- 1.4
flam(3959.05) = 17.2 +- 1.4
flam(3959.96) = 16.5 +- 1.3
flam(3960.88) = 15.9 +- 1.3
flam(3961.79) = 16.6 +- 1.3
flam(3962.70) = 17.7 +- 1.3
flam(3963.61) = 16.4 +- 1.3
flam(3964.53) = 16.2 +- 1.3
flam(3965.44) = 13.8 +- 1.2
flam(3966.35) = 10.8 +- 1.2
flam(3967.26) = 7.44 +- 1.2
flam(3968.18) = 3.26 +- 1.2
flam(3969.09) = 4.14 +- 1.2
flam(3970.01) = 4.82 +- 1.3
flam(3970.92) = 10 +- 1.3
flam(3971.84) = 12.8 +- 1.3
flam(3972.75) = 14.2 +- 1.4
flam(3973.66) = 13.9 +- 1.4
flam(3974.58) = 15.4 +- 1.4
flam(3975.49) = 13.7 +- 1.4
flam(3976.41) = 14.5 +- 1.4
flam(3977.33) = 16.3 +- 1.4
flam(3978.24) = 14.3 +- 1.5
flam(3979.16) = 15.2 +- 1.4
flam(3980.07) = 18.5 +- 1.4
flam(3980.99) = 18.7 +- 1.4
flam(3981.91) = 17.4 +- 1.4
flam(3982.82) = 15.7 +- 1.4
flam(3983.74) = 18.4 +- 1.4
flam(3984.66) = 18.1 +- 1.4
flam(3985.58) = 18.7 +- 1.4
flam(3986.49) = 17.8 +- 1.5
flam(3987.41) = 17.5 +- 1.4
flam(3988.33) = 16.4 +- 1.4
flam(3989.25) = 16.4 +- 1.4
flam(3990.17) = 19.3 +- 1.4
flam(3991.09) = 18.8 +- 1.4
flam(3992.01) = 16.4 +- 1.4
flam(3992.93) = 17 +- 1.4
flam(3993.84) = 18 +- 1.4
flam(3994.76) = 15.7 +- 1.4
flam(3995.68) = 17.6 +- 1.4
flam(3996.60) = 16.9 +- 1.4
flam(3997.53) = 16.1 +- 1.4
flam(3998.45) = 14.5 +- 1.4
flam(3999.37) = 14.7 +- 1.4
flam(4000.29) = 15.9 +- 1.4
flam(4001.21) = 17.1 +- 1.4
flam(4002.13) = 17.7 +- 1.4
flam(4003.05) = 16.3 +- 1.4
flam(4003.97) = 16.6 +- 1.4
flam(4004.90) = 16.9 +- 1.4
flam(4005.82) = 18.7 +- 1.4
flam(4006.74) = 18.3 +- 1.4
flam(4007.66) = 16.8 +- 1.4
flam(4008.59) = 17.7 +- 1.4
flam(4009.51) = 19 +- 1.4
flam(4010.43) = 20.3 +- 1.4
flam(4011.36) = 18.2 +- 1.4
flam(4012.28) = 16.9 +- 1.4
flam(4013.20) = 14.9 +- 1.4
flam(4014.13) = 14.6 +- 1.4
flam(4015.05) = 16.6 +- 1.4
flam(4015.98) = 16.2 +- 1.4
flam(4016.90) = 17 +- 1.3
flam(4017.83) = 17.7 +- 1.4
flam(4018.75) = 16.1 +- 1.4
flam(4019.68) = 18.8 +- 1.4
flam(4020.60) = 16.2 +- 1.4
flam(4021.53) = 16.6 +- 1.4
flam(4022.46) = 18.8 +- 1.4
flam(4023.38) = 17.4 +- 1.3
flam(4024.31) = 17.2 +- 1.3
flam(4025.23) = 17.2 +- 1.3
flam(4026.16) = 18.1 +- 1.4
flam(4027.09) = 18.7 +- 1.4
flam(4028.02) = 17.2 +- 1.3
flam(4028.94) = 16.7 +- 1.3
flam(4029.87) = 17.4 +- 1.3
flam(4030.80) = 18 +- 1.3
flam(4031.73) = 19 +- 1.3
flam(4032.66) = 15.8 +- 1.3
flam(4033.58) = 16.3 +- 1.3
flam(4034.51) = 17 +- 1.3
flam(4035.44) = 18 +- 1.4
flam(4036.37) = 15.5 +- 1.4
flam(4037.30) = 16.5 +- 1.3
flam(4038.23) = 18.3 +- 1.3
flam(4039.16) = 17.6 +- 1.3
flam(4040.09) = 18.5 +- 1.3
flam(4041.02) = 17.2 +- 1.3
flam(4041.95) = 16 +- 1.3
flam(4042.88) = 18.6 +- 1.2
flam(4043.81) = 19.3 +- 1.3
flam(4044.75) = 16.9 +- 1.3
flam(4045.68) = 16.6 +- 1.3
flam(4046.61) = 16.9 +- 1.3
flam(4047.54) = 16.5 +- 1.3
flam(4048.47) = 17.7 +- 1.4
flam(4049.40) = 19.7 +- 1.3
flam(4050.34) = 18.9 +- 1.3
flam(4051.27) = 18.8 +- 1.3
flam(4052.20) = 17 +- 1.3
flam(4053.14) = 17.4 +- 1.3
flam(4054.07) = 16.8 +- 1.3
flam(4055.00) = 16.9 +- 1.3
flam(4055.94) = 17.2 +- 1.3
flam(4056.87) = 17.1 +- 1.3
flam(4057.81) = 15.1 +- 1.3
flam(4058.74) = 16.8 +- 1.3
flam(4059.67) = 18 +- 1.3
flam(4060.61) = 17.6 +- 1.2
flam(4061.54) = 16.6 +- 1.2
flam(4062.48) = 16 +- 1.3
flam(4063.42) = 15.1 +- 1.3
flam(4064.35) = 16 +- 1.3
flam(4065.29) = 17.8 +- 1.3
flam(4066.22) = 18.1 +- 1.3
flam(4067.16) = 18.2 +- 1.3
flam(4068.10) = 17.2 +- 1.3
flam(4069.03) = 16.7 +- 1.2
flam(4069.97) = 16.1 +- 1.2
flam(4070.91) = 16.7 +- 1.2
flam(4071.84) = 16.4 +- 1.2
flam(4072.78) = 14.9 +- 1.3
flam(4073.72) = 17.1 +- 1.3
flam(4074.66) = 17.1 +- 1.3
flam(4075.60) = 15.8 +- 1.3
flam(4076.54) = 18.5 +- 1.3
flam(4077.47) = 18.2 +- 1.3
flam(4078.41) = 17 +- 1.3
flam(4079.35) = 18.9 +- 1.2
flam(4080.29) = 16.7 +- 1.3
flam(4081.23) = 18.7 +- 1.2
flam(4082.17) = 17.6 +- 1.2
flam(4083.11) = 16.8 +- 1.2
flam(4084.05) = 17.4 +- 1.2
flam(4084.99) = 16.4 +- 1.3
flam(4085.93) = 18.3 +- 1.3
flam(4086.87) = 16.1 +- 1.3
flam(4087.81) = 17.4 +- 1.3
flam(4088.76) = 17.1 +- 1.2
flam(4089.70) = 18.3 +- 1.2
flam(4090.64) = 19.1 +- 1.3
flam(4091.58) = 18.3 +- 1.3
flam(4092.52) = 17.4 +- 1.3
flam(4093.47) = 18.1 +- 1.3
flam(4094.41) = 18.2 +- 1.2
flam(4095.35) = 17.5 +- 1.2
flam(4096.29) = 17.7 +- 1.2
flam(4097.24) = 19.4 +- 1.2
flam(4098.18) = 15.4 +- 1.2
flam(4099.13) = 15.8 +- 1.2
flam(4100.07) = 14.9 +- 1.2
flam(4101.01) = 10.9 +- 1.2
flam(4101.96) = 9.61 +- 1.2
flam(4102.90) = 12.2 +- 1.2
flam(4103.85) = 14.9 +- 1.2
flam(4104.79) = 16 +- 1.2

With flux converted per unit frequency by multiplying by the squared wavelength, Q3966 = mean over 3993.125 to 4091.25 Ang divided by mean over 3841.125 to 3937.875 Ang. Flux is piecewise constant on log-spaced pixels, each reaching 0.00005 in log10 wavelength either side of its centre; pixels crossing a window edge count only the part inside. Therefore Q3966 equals 1.2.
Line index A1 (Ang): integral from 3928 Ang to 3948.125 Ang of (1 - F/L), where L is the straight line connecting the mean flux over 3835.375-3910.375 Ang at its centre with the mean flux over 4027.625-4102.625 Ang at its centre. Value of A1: 4.4 Ang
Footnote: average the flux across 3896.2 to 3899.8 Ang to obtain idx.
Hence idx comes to 17.2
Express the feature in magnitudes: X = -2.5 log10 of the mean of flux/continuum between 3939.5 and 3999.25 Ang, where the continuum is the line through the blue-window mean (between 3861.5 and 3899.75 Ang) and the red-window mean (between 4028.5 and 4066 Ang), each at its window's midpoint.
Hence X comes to 0.08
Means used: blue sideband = 16.6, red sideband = 17.2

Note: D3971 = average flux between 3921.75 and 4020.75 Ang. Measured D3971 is 15.4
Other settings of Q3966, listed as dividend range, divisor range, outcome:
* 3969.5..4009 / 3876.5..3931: 1.07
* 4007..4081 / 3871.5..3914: 1.16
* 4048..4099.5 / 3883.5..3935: 1.26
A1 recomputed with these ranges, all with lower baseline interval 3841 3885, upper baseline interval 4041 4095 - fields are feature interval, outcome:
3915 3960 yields 5.83 Ang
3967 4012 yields 4.02 Ang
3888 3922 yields 2.25 Ang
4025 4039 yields -0.03 Ang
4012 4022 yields 0.45 Ang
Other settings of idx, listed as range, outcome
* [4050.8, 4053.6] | 17.7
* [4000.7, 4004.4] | 16.9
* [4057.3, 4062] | 16.8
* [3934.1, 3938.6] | 10.7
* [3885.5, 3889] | 13.2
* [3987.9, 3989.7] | 16.4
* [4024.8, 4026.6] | 17.6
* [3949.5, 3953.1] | 16.4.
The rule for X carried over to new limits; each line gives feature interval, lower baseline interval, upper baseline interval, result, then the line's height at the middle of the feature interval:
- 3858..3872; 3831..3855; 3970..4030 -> -0.196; 15.3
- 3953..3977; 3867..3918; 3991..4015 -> 0.194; 16.7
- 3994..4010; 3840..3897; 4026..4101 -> 0.014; 17.1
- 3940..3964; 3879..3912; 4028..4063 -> -0.030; 16.5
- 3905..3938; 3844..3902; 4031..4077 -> 0.185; 16.8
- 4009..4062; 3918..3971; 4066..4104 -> -0.095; 15.9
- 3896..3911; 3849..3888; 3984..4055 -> 0.043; 17.1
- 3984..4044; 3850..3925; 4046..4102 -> -0.021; 16.9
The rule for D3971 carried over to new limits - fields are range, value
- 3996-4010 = 16.9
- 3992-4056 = 17.2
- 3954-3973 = 13.8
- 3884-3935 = 14.9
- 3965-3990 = 14.1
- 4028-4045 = 17.4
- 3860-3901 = 16.6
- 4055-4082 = 17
